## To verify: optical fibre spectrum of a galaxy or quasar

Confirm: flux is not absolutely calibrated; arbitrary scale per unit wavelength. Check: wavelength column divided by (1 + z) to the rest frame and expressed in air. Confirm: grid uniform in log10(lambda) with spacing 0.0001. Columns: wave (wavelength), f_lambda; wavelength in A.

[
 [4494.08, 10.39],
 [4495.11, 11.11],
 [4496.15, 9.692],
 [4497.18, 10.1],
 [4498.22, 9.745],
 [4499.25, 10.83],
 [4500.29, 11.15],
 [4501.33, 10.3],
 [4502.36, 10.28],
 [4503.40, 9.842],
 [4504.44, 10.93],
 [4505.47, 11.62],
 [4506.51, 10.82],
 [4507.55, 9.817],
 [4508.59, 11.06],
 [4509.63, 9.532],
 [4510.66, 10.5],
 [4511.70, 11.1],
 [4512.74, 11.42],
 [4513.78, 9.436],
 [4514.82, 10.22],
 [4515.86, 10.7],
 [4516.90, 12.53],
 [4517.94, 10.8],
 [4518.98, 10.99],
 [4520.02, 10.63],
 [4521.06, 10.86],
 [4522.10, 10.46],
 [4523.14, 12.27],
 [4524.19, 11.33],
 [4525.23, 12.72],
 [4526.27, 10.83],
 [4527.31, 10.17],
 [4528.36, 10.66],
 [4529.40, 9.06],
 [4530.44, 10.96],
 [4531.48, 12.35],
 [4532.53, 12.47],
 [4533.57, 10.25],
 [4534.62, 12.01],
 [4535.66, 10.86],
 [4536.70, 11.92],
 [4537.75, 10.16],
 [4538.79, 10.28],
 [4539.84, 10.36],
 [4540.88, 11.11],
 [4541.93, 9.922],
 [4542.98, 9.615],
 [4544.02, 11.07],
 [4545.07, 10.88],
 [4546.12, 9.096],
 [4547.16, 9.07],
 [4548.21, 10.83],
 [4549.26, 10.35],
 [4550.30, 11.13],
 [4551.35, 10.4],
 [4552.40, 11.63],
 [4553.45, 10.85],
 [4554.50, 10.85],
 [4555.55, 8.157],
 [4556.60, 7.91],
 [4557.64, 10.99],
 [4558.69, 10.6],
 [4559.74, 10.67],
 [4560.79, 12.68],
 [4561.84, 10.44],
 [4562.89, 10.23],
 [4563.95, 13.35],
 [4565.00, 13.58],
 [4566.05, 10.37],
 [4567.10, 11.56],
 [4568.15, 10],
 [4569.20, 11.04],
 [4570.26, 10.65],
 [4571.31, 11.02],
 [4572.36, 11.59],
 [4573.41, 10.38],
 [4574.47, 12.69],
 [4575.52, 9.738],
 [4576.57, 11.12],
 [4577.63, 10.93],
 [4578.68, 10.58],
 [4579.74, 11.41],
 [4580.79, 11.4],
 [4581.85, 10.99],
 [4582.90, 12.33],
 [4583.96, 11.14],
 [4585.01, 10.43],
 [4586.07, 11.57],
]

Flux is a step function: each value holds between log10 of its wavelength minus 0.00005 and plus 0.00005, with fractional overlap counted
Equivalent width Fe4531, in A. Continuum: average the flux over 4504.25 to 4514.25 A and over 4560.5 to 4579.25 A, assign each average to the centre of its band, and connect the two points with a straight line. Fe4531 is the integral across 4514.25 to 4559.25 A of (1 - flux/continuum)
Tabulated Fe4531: 0.7 A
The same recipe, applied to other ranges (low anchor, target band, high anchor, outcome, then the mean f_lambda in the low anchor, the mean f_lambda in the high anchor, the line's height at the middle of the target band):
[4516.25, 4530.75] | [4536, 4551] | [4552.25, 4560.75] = 0.2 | 11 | 10.3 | 10.6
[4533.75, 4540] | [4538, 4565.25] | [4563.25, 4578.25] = 1.2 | 10.9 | 11.3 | 11.1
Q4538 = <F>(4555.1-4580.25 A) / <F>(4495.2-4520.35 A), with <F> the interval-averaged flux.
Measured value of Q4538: 1.0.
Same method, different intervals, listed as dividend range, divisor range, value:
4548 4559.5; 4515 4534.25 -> 0.93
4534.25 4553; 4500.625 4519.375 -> 0.99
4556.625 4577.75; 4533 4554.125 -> 1.05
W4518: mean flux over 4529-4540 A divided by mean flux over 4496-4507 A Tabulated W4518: 1.0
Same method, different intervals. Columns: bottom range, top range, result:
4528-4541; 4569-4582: 1.01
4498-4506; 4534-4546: 1.01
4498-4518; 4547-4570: 1.01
